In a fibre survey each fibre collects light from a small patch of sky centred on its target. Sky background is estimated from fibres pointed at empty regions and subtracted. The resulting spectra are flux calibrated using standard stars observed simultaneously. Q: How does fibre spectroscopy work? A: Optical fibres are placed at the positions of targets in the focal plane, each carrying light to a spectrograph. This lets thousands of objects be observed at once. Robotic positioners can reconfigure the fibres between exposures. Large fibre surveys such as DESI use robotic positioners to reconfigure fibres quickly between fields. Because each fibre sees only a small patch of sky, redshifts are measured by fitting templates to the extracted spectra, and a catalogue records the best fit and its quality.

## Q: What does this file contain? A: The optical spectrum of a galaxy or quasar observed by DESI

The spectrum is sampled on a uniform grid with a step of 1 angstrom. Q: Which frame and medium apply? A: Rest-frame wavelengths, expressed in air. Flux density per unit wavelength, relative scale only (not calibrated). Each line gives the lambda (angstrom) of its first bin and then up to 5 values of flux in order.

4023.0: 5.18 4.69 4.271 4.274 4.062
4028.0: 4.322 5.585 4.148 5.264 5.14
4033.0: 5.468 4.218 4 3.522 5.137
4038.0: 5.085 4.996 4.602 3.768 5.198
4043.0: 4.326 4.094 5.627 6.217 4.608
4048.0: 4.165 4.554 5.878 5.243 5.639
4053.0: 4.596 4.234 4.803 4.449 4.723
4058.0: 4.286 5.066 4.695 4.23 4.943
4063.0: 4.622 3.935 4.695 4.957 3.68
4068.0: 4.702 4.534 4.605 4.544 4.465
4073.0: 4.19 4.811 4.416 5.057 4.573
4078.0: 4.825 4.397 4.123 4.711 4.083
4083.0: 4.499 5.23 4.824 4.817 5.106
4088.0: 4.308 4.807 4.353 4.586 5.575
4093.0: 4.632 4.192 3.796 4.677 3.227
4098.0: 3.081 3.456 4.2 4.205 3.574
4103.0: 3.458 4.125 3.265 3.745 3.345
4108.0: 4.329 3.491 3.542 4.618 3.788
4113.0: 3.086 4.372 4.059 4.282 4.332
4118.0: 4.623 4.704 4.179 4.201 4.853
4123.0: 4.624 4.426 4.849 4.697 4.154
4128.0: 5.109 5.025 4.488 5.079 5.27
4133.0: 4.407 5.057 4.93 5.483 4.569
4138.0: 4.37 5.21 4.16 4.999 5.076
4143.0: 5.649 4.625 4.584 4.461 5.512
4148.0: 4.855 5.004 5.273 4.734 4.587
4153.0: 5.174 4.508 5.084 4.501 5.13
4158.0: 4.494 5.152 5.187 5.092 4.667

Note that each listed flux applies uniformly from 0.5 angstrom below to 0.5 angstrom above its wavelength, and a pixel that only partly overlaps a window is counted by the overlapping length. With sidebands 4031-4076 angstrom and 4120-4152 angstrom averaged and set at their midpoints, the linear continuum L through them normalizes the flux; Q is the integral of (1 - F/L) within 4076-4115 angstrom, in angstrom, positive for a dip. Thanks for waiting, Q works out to 4.6 angstrom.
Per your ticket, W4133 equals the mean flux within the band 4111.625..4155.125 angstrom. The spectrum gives 4.69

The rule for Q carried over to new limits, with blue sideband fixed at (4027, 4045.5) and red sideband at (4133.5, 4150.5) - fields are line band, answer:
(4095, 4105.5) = 2.4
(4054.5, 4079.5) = 1.0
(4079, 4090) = 0.4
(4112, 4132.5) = 1.6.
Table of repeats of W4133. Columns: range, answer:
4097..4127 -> 4.04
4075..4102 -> 4.42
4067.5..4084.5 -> 4.57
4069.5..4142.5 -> 4.42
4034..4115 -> 4.43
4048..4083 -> 4.62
